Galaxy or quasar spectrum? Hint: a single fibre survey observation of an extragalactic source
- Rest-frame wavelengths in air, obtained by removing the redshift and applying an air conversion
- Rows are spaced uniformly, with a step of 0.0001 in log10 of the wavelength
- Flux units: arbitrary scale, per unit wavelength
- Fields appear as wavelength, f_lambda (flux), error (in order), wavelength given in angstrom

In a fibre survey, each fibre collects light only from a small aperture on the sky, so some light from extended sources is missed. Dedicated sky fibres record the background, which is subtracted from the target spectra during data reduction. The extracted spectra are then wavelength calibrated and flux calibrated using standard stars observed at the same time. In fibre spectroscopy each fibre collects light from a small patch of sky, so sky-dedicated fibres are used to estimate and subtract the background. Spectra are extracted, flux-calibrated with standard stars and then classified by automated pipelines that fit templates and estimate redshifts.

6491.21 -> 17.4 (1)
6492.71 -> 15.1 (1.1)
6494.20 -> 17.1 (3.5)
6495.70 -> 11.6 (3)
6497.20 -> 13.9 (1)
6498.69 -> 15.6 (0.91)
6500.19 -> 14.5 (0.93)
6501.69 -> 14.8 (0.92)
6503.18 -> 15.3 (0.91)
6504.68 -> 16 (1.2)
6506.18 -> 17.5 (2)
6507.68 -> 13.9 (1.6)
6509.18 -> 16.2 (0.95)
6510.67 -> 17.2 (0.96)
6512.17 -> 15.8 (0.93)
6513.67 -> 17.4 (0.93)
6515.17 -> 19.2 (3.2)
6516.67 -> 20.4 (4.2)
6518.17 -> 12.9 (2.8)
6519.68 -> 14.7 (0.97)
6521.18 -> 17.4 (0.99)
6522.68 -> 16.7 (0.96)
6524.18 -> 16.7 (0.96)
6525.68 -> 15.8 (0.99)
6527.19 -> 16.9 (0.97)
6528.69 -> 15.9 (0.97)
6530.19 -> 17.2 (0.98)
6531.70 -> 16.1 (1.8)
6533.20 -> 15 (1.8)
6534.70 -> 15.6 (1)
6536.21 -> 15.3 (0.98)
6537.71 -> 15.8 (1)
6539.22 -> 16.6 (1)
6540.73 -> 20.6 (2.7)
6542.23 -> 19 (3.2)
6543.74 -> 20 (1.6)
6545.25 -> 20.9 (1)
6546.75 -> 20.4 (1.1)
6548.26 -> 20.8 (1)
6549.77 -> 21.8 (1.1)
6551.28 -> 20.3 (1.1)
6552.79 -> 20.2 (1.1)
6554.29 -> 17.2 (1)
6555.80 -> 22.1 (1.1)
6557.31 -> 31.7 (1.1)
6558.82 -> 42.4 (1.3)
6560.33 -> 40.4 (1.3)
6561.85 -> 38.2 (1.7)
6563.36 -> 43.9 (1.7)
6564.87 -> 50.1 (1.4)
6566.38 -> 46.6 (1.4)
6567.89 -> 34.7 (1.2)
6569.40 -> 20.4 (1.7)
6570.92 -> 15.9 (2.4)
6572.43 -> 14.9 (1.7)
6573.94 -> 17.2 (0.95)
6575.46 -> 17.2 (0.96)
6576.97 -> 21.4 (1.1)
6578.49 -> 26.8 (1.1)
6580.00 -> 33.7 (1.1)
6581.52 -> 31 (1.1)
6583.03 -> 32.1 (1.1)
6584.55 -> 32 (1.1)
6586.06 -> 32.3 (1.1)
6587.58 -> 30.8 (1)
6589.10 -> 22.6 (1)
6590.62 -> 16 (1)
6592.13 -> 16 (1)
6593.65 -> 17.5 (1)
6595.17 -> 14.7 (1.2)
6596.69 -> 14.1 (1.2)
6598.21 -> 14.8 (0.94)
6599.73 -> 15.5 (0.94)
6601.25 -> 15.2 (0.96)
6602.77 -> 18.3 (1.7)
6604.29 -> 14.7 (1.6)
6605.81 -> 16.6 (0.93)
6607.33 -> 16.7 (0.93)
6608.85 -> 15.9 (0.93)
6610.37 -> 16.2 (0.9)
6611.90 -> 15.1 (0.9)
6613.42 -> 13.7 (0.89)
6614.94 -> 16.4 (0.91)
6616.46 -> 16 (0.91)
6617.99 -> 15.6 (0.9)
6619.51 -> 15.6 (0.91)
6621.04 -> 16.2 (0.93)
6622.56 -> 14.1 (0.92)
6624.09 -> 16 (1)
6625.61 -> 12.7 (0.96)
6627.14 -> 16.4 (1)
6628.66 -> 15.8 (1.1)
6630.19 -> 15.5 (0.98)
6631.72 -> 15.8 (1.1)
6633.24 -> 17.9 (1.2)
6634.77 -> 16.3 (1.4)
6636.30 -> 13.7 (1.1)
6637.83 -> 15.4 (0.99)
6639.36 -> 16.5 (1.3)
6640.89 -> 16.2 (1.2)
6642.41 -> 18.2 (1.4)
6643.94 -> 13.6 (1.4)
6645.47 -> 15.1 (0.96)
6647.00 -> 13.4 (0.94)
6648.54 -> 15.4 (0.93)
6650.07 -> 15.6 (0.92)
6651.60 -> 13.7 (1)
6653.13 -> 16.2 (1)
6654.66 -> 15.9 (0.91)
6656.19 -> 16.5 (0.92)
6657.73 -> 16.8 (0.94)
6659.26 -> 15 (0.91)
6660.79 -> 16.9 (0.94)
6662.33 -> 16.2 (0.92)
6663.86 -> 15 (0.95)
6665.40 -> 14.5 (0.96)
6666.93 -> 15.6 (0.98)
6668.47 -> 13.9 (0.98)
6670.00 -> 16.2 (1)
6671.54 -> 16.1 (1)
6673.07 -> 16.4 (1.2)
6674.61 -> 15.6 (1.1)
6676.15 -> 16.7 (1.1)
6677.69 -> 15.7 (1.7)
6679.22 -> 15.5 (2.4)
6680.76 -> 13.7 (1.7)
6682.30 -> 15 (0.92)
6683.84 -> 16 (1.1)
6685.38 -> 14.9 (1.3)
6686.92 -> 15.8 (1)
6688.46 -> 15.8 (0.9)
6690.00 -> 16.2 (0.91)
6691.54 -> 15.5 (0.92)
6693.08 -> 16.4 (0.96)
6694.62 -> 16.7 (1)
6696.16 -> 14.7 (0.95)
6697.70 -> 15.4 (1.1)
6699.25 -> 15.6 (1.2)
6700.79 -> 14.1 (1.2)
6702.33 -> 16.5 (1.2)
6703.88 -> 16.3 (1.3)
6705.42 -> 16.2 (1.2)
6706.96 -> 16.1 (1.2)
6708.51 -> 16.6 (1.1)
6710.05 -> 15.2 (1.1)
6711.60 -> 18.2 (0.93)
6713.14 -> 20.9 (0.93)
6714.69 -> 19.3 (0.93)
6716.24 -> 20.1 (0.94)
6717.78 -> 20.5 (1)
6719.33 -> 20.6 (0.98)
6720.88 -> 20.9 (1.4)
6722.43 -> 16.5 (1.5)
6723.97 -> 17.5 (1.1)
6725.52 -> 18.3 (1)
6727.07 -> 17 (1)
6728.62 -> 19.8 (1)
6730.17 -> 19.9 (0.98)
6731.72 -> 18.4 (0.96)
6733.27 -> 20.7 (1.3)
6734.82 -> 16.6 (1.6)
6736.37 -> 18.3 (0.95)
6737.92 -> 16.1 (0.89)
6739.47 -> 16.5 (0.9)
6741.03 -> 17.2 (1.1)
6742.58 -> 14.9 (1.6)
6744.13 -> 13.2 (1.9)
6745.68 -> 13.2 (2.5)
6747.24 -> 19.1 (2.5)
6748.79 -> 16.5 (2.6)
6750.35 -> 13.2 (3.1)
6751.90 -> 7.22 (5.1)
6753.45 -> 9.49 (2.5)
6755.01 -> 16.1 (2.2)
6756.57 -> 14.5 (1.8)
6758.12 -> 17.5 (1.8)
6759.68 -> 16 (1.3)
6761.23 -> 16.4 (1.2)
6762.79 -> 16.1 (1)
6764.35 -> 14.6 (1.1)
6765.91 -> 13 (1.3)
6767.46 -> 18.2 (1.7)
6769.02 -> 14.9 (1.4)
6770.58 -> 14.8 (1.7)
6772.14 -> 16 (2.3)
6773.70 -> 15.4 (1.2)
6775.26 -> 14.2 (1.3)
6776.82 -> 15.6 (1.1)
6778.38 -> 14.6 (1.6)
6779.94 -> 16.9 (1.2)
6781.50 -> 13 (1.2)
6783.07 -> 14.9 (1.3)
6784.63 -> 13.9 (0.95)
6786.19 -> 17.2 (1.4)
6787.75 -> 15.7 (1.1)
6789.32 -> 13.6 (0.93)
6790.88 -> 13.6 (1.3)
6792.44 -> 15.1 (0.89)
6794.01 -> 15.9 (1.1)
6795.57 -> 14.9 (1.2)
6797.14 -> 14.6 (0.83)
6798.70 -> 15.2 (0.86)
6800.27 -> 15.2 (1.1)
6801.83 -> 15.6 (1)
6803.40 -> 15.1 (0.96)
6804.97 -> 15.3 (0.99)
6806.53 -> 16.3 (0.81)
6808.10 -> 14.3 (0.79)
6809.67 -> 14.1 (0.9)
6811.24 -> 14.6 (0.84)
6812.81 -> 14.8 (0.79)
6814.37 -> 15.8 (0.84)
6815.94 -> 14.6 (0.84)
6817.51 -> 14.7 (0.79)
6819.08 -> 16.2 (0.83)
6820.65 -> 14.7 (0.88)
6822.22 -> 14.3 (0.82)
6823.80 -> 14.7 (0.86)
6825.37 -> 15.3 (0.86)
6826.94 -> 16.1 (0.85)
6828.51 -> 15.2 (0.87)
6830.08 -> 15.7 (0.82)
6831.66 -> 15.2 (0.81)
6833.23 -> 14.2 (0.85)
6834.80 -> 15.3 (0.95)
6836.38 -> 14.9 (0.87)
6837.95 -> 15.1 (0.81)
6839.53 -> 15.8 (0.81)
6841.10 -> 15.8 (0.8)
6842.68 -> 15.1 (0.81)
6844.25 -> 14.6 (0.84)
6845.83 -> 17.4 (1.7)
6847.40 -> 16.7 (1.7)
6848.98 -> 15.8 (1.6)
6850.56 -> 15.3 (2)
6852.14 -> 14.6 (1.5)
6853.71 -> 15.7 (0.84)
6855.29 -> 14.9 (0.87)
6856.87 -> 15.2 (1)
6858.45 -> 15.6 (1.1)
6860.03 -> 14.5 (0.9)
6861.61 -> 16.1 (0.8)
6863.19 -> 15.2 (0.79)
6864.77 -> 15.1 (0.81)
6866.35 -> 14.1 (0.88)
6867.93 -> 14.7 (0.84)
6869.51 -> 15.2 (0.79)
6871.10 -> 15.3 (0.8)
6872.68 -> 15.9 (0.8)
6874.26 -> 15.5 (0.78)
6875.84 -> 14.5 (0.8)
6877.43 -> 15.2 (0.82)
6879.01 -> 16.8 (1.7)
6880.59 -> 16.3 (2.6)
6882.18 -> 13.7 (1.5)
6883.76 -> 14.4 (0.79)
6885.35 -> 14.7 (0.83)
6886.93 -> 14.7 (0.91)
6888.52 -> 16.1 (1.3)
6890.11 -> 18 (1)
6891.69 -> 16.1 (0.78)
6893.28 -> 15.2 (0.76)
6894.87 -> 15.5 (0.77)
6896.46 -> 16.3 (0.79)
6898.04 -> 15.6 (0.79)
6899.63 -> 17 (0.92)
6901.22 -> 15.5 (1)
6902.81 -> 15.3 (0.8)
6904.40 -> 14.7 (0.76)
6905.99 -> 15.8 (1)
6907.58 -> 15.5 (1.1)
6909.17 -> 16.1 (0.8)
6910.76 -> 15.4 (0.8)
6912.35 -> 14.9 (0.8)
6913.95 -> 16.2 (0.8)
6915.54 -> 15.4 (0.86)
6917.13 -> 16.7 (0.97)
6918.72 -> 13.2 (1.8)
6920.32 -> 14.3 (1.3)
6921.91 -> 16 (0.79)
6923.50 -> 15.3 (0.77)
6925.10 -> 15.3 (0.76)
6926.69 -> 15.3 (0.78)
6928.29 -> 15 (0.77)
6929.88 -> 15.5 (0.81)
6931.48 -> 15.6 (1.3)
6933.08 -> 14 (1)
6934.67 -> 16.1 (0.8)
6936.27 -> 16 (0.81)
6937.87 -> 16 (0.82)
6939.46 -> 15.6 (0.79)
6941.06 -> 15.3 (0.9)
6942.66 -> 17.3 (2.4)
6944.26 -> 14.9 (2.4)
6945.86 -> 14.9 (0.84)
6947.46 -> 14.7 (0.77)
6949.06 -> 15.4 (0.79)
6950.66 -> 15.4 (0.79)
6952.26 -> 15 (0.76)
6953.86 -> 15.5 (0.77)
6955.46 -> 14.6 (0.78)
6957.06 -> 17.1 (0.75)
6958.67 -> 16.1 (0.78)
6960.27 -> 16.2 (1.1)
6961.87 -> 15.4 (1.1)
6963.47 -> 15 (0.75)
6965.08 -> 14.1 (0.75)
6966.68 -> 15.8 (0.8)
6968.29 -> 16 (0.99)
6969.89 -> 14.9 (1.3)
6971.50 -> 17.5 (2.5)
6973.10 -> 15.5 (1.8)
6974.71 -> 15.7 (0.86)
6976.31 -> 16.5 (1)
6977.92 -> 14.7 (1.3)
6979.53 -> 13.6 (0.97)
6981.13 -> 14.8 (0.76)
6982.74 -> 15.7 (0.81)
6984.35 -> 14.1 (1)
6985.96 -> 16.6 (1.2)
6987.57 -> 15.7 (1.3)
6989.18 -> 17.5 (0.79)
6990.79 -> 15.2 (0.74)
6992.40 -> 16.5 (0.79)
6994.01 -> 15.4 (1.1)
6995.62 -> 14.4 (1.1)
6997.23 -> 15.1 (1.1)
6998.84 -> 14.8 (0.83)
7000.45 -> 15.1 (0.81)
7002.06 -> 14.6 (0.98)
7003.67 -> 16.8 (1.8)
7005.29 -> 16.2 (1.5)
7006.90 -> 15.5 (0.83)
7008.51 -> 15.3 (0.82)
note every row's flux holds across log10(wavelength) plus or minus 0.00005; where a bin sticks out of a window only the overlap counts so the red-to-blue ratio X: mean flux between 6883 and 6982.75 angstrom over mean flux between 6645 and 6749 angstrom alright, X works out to 0.94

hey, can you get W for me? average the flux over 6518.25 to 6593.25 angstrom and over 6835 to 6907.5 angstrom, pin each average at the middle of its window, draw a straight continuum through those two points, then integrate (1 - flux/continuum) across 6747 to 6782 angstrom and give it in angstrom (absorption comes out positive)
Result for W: 6.3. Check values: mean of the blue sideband 23.5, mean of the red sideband 15.5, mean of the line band 14.9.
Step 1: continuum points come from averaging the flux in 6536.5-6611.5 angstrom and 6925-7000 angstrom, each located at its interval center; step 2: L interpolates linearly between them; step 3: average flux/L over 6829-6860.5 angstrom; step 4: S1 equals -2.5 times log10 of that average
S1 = 0.16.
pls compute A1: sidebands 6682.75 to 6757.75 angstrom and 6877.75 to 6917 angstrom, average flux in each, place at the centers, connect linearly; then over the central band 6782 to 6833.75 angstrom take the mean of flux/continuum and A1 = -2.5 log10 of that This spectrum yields 0.07 mag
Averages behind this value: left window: 16.6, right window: 15.6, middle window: 15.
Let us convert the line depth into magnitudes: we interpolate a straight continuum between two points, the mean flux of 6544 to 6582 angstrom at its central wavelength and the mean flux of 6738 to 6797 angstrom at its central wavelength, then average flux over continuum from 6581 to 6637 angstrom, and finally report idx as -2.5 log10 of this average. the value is 0.352 mag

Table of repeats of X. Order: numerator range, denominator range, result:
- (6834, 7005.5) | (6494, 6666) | 0.81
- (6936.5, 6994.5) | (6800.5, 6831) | 1.03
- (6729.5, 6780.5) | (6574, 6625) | 0.81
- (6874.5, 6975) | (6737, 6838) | 1.03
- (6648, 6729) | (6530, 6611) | 0.72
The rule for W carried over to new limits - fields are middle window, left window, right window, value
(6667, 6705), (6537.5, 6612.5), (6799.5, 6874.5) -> 8.27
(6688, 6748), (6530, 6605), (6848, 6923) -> 7.31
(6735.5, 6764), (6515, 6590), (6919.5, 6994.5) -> 6.62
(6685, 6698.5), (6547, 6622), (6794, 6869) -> 2.67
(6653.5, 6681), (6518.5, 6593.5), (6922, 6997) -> 7.21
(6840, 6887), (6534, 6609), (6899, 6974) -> 4.90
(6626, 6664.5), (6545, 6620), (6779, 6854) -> 9.71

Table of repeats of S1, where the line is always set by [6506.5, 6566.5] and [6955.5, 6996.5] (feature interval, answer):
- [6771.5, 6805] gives 0.203 mag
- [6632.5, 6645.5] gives 0.259 mag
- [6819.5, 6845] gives 0.160 mag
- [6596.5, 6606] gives 0.306 mag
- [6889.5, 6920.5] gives 0.061 mag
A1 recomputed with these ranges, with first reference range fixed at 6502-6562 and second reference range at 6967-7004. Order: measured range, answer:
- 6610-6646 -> 0.190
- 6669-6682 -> 0.159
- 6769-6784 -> 0.153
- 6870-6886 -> 0.081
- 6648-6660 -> 0.172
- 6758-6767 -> 0.122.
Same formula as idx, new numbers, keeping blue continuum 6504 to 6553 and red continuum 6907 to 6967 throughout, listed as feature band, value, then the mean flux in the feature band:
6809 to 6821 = 0.074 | 15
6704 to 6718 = -0.090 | 18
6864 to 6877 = 0.050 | 15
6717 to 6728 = -0.142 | 18.8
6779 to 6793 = 0.090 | 14.9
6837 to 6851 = 0.010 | 15.7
